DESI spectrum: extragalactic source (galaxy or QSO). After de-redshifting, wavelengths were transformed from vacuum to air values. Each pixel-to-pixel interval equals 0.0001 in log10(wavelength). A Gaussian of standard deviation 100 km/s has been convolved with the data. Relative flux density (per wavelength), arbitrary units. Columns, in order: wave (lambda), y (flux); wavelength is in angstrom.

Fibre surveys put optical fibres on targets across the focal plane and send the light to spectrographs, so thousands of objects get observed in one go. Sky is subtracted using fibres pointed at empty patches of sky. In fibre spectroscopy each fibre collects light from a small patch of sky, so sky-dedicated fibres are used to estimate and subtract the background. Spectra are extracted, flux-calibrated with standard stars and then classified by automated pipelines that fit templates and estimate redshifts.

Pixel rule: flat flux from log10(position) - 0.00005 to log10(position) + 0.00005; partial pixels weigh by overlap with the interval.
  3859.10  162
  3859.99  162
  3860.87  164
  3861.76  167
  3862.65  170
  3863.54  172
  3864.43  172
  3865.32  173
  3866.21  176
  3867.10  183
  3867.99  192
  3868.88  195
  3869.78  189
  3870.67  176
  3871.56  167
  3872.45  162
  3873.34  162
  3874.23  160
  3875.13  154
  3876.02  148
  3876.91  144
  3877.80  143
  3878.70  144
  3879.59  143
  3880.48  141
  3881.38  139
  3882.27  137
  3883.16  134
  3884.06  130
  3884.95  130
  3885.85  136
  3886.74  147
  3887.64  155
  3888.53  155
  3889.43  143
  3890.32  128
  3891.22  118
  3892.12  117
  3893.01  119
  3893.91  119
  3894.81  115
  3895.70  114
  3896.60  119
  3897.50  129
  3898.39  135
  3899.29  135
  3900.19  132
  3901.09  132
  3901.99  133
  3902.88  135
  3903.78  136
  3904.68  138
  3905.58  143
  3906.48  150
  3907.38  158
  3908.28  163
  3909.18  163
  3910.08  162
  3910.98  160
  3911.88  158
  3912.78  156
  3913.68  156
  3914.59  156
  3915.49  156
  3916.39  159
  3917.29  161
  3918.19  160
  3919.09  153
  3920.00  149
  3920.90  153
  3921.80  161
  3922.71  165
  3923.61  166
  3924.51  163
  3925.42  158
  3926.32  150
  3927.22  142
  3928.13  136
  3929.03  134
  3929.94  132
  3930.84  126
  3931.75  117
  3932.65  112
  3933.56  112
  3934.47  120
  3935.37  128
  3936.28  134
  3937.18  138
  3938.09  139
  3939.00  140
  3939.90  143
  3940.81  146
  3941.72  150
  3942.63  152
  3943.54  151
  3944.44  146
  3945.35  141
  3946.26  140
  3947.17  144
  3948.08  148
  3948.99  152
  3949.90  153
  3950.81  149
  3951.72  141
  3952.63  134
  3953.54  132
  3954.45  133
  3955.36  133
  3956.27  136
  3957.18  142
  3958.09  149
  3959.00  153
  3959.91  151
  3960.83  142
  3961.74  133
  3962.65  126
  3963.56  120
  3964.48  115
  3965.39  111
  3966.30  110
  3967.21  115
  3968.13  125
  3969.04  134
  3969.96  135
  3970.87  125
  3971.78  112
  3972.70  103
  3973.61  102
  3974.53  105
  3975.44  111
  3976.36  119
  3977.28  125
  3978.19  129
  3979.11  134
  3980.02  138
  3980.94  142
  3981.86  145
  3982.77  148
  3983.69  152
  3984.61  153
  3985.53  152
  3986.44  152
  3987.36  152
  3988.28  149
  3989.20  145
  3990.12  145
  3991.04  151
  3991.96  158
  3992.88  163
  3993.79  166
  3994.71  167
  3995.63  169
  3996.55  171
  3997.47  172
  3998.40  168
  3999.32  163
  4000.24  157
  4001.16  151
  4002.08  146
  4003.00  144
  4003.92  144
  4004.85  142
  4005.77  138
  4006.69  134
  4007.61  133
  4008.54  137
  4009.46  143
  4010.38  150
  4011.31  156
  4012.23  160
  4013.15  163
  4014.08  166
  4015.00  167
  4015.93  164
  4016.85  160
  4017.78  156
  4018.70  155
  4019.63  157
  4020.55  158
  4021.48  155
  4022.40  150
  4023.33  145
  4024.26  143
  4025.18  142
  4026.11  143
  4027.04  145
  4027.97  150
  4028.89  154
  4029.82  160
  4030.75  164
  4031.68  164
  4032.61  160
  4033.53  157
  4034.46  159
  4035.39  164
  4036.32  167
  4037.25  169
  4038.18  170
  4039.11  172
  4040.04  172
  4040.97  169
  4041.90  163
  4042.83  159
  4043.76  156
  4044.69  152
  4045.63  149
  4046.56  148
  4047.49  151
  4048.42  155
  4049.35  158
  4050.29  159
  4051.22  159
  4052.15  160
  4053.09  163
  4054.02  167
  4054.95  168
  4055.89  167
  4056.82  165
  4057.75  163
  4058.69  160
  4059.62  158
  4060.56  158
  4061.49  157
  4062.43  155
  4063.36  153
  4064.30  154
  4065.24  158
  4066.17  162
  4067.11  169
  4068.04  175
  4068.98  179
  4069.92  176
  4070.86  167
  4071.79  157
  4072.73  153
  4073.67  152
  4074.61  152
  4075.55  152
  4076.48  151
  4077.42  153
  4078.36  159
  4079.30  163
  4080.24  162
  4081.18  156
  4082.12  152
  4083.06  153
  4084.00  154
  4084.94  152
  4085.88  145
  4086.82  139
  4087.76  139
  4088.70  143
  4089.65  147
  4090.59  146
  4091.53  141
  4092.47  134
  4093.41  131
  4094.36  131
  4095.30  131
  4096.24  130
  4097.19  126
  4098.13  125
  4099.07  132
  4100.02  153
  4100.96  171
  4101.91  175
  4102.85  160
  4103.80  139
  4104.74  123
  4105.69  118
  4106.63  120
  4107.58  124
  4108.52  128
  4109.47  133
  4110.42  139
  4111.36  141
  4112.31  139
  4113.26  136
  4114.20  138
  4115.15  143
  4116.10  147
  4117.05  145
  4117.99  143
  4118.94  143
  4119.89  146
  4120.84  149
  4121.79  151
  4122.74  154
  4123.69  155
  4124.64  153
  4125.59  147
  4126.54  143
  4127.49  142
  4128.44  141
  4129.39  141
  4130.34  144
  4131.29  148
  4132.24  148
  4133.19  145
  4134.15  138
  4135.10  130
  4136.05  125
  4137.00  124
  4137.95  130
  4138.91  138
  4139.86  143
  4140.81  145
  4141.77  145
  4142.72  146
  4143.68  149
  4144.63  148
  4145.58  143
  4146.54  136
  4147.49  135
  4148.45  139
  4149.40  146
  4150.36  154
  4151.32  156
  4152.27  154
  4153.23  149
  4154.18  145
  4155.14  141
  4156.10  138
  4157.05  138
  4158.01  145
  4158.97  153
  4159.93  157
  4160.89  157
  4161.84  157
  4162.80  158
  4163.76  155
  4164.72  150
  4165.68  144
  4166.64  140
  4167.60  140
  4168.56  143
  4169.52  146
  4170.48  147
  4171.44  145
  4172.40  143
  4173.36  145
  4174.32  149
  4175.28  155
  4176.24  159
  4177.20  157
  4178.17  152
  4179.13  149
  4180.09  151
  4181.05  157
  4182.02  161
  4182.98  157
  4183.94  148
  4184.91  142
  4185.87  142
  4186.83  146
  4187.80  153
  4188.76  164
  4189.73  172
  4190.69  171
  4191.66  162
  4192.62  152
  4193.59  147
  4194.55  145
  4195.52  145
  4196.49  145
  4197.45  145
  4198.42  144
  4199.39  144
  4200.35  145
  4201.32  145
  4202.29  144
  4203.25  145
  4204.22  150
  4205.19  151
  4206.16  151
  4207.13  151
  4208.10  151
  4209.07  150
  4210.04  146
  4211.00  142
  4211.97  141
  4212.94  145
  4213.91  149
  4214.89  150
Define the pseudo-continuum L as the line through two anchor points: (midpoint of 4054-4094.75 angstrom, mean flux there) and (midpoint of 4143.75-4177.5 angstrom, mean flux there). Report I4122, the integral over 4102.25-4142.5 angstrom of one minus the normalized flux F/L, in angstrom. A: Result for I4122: 2.8 angstrom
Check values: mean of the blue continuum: 155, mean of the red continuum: 148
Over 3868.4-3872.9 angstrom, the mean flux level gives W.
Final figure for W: 178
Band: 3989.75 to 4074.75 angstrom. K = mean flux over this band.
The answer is 158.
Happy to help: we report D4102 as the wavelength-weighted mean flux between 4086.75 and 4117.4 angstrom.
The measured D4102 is 138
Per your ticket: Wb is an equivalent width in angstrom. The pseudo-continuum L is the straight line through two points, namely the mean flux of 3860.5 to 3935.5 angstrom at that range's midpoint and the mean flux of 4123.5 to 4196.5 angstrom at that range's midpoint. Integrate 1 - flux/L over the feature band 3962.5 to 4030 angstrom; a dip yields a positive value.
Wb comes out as 1.6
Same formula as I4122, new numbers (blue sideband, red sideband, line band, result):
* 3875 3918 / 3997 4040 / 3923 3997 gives 4.9 angstrom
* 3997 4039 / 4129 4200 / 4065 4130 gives 1.7 angstrom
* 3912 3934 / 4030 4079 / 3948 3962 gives 0.7 angstrom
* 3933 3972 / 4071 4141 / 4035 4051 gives -2.3 angstrom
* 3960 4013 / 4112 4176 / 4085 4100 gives 0.7 angstrom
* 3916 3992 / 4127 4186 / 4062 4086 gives -2.6 angstrom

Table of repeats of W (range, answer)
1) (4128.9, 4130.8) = 143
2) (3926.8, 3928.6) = 139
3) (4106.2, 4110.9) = 129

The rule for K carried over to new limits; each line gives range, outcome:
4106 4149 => 141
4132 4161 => 143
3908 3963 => 145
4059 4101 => 151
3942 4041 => 146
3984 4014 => 153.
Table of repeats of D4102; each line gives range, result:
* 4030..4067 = 161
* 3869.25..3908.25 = 141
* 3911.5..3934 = 148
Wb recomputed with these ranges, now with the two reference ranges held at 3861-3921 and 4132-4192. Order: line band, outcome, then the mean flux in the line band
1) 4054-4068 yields -1.22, 161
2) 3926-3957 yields 2.35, 138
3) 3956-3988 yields 3.76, 131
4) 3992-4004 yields -0.95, 161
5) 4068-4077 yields -0.76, 161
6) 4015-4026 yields -0.36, 153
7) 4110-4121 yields 0.42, 142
